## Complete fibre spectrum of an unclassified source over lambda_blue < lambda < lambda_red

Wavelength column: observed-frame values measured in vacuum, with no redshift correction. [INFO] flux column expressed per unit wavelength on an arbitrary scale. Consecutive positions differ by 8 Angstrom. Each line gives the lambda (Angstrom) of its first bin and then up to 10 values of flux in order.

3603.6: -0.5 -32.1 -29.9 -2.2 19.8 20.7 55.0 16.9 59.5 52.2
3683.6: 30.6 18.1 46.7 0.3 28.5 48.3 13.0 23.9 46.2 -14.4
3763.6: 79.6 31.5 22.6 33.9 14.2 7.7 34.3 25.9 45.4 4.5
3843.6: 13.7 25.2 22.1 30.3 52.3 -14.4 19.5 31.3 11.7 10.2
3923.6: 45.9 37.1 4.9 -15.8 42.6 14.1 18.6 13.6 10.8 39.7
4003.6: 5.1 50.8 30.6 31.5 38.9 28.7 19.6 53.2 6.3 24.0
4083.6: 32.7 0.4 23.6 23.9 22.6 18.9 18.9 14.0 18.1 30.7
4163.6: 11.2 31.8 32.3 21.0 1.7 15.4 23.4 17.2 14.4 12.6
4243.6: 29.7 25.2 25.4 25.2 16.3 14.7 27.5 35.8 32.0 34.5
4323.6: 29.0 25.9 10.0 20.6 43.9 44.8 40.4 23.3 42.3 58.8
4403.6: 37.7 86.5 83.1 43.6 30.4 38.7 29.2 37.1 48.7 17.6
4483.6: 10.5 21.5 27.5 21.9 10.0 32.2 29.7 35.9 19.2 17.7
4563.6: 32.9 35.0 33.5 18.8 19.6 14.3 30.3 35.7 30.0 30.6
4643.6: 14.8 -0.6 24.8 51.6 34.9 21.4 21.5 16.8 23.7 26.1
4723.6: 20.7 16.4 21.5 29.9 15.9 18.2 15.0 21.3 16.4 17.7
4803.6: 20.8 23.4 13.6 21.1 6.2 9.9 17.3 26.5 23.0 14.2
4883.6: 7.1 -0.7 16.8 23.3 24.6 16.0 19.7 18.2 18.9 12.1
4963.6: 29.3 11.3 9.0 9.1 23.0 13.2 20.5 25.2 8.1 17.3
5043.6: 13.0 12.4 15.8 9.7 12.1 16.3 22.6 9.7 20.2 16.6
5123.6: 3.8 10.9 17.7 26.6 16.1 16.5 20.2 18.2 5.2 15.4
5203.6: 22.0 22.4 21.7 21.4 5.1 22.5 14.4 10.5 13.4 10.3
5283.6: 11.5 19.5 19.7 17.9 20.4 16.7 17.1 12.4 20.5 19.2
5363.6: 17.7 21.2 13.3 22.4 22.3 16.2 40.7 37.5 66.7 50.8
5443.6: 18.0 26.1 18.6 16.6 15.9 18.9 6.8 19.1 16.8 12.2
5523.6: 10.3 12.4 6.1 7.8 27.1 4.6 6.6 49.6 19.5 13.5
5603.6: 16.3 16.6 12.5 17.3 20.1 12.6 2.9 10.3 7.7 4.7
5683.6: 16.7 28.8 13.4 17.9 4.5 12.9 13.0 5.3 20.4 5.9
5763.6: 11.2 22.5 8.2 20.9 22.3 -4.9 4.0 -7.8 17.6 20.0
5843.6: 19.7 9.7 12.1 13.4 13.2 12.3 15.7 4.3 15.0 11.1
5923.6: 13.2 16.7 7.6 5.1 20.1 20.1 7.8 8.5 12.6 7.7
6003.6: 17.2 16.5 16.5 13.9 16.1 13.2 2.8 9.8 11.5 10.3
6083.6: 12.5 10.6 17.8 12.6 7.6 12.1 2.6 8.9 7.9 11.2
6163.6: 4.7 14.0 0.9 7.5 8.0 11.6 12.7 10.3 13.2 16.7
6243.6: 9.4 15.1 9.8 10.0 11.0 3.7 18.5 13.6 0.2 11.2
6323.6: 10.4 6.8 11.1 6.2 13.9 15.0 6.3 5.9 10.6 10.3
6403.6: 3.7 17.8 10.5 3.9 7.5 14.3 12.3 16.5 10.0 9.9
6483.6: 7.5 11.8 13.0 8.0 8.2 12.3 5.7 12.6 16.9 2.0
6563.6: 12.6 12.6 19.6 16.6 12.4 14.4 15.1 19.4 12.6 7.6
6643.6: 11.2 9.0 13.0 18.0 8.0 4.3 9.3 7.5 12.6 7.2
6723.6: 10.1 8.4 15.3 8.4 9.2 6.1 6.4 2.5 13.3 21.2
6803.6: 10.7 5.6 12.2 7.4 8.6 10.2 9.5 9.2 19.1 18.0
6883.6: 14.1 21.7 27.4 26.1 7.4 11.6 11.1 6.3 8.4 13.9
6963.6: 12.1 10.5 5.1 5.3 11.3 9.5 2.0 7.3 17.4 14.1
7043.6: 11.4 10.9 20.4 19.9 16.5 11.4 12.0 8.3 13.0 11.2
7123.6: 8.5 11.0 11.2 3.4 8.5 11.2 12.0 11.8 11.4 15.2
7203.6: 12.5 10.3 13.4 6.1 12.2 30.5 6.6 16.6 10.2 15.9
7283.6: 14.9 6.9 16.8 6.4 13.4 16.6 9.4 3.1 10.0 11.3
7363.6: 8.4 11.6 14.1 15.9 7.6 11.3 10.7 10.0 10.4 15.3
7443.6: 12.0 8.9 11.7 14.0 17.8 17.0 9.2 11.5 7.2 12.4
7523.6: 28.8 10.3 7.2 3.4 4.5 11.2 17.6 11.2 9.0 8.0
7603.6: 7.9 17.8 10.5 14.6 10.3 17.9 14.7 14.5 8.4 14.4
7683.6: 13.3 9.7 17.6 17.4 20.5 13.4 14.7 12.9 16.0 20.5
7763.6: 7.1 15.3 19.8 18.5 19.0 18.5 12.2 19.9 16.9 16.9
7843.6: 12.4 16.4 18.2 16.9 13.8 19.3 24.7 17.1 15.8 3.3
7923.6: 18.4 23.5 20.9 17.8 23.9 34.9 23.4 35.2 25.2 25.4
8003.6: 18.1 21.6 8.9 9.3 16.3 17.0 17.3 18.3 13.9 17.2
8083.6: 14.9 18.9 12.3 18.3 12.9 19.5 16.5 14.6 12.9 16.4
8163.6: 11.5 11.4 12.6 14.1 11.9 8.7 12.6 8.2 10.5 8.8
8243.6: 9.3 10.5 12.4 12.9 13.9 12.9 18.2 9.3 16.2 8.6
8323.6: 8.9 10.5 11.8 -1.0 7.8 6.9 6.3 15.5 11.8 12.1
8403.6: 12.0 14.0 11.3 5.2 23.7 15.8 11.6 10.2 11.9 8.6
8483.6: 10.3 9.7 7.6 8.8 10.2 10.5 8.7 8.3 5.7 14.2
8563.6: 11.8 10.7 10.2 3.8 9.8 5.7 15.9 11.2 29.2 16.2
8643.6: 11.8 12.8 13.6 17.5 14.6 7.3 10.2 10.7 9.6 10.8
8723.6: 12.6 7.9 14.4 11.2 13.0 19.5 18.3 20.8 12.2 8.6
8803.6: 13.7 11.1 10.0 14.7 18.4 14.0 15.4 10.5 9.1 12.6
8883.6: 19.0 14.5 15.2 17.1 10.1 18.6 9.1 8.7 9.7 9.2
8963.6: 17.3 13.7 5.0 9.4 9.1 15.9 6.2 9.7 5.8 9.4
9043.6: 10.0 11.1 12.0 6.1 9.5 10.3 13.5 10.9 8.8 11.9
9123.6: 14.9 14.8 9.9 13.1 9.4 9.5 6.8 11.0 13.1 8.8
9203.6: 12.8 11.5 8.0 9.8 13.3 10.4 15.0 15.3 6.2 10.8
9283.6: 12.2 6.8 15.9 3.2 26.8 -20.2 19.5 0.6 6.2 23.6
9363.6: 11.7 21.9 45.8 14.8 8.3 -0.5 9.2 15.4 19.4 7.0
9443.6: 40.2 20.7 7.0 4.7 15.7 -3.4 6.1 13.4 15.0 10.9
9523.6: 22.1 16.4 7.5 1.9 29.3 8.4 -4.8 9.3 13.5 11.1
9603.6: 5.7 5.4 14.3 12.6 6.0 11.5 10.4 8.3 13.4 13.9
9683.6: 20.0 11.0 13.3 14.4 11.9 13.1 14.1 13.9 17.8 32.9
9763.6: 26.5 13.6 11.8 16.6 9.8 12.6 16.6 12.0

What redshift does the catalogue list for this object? 1.85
